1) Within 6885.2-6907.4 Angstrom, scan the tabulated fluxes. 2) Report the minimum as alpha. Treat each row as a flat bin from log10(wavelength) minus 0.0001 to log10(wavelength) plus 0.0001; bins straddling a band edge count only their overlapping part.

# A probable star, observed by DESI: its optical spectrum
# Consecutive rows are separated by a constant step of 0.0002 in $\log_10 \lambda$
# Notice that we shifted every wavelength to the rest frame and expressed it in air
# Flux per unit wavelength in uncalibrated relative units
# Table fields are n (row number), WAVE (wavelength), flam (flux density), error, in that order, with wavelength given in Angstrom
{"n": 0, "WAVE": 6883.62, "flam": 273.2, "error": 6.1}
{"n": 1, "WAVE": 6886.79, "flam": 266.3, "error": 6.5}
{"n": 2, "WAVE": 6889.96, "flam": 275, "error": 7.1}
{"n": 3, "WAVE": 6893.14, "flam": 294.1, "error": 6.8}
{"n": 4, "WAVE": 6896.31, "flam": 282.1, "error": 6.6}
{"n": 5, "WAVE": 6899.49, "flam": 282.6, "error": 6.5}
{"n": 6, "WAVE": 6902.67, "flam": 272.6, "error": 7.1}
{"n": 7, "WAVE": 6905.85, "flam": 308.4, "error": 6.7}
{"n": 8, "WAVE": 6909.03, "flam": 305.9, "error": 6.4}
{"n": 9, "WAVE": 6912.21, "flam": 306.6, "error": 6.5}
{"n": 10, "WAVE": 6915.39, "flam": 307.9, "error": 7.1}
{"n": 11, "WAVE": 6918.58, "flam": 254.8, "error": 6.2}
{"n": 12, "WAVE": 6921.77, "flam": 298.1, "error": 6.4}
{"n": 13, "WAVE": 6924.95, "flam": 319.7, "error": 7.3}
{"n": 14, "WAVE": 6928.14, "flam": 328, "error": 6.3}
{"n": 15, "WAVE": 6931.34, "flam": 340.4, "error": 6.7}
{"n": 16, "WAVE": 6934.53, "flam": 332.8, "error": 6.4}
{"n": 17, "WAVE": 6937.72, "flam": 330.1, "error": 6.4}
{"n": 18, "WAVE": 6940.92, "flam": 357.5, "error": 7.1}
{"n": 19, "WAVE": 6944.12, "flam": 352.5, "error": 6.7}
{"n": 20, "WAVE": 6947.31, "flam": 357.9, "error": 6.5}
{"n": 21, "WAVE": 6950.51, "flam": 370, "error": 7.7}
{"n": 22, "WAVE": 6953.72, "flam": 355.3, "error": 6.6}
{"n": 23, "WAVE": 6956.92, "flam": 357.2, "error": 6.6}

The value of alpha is 266.3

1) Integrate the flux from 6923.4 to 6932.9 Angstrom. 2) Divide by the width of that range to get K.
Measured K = 329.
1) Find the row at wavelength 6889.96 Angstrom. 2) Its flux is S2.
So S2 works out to 275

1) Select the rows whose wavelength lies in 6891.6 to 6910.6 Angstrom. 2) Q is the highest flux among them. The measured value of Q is 308.4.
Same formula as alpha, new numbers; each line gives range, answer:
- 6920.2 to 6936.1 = 298.1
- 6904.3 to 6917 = 305.9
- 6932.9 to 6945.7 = 330.1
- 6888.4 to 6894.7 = 275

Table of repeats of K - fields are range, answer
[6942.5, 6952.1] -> 360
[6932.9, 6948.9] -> 346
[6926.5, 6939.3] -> 333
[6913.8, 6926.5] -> 295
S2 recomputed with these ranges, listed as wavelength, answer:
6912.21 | 306.6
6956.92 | 357.2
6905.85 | 308.4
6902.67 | 272.6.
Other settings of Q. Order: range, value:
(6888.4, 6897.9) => 294.1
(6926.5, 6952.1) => 370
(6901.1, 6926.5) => 319.7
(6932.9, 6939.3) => 332.8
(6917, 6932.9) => 340.4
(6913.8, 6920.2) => 307.9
